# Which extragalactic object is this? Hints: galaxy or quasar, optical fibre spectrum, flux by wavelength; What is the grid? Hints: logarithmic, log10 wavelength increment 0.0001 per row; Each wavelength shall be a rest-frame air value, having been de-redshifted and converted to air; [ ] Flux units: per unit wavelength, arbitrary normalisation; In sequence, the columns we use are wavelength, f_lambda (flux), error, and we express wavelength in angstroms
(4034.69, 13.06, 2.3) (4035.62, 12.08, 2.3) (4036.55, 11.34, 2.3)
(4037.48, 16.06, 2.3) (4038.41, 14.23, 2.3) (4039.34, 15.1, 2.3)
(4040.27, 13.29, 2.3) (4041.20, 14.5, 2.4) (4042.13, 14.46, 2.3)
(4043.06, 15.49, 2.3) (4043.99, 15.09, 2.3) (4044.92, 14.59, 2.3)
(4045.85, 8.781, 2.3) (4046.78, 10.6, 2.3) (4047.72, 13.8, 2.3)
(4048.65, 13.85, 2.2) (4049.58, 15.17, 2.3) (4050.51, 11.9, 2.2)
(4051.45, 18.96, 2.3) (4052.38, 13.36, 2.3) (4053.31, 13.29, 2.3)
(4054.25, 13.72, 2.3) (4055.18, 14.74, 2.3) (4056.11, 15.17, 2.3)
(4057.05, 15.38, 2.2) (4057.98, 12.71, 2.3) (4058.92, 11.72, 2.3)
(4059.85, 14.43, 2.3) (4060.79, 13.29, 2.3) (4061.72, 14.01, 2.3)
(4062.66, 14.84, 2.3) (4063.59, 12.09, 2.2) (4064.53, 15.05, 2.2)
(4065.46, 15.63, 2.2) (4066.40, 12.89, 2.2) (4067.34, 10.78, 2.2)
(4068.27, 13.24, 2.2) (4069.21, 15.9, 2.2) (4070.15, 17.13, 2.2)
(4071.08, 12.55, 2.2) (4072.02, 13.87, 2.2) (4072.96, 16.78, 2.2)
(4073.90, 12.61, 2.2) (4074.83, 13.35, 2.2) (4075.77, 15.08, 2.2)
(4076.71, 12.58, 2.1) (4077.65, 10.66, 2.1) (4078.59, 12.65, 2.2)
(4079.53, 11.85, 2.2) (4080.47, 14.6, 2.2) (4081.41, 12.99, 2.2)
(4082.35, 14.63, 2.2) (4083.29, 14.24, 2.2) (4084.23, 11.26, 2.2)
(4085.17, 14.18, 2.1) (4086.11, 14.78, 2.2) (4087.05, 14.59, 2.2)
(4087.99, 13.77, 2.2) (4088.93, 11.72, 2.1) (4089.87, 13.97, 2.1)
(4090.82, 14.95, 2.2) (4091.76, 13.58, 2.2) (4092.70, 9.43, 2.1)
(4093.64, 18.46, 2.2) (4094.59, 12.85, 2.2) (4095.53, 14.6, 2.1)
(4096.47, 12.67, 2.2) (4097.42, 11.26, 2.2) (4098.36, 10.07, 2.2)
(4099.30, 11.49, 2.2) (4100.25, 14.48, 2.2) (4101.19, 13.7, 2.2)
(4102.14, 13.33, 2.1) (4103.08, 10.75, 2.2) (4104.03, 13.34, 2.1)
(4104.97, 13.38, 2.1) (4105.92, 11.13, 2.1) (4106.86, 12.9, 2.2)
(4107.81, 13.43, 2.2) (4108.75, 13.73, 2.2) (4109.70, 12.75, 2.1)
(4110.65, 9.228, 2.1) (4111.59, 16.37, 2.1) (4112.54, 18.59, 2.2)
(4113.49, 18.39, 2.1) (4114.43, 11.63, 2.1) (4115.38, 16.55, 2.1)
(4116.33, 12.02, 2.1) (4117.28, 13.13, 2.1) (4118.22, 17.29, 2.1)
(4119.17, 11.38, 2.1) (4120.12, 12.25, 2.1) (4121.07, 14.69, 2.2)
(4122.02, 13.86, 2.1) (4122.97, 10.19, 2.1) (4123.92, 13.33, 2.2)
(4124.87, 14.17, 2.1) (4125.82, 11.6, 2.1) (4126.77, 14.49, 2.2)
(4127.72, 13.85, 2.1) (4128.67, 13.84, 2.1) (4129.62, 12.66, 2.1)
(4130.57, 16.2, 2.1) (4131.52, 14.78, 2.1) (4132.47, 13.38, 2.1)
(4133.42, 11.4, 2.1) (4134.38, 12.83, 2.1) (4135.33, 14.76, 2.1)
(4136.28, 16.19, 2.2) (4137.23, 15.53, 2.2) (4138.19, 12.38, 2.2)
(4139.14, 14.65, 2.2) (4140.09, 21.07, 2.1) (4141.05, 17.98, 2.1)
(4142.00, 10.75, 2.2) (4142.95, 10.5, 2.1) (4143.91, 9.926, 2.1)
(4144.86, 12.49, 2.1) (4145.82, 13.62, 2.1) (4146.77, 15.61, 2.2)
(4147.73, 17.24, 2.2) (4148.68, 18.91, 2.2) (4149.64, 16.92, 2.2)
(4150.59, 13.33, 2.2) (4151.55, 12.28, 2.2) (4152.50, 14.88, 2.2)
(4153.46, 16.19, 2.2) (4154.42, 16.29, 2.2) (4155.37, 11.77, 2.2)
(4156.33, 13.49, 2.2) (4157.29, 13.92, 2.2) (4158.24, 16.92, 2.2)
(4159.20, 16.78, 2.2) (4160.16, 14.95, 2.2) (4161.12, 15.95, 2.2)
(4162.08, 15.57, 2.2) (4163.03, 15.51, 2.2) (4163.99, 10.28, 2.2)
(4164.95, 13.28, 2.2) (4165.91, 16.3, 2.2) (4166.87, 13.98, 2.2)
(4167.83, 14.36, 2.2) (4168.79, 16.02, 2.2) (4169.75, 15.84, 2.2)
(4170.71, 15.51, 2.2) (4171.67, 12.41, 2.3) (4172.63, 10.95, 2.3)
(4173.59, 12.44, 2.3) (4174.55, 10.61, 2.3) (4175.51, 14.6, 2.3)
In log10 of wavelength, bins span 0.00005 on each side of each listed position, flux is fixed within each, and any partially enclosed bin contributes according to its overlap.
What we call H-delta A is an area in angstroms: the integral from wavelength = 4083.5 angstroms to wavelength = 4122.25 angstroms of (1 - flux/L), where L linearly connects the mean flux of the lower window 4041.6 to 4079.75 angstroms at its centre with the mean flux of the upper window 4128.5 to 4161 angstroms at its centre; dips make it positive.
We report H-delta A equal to 1.9 angstroms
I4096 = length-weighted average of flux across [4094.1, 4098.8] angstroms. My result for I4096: 12.3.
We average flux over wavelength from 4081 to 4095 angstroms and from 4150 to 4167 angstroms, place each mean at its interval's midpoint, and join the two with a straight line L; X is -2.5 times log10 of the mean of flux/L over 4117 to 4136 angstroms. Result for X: 0.050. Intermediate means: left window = 13.7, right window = 14.6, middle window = 13.5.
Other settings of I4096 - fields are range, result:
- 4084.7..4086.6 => 14.5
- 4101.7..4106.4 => 12.4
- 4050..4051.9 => 15.4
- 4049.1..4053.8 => 14.5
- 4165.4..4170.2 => 15.3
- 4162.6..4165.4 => 13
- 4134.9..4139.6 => 14.7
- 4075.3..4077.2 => 13.8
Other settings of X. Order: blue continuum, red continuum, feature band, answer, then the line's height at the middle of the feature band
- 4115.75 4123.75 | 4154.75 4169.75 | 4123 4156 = -0.03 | 13.9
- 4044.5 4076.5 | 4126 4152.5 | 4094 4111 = 0.13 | 14.1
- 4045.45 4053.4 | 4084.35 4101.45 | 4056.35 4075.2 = -0.05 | 13.3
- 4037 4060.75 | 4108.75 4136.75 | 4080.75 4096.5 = 0.01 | 13.9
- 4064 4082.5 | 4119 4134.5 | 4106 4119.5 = -0.05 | 13.4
